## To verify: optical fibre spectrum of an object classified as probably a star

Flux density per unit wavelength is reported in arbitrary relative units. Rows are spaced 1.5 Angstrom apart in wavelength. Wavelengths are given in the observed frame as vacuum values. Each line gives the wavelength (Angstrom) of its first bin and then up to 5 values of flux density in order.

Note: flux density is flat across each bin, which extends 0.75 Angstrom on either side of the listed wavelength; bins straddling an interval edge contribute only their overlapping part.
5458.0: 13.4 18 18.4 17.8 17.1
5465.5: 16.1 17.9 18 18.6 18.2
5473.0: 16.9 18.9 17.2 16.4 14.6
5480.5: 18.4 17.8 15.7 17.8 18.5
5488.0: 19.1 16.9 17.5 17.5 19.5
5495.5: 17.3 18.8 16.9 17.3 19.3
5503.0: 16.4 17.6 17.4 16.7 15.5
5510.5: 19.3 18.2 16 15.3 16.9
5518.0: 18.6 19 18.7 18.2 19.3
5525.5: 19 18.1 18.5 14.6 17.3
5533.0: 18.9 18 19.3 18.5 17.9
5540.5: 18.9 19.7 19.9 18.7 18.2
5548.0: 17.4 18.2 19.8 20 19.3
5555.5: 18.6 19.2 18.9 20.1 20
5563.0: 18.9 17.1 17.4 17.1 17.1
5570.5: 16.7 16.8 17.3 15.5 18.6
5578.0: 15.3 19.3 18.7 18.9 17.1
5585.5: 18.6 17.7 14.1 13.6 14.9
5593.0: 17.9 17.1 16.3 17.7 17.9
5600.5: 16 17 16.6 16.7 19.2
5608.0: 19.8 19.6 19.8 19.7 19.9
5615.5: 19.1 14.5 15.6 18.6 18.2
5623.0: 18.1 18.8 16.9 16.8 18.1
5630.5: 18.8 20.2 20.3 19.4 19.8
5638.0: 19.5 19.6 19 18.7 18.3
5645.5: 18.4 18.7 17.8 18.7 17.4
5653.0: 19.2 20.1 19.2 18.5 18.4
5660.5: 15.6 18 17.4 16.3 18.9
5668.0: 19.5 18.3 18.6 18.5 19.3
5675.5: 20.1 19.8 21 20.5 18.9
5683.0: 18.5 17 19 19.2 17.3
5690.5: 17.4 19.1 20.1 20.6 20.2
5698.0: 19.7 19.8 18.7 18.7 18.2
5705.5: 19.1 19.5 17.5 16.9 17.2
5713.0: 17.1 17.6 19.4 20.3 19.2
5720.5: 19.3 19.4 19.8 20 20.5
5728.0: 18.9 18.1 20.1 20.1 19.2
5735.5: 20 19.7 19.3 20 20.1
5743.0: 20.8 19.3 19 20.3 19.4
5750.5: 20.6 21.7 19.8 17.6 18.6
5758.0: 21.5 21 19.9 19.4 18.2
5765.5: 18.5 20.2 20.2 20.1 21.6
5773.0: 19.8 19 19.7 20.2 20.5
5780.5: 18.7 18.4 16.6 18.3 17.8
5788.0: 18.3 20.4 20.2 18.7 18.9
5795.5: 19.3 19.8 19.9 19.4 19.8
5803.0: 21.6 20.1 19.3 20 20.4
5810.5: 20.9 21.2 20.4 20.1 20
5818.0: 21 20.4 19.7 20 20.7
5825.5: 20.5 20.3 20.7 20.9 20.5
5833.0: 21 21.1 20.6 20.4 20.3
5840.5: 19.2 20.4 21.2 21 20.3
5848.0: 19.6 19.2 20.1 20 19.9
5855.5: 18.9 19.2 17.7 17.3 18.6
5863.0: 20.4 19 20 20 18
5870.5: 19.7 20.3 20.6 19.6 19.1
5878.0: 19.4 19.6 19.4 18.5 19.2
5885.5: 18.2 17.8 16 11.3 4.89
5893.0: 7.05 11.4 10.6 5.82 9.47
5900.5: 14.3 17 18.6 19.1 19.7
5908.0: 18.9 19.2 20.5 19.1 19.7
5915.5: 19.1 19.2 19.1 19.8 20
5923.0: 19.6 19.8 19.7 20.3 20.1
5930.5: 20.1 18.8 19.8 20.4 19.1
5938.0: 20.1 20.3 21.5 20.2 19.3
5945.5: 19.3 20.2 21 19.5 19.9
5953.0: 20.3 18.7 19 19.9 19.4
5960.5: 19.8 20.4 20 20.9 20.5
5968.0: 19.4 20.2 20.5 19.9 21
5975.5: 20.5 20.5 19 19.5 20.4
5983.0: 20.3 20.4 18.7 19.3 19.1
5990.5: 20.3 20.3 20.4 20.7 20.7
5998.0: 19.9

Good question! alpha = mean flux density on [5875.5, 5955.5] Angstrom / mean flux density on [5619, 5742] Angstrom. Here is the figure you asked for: 0.9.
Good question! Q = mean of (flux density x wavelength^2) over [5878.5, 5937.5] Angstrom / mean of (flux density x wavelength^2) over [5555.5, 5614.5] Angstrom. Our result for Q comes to 1.09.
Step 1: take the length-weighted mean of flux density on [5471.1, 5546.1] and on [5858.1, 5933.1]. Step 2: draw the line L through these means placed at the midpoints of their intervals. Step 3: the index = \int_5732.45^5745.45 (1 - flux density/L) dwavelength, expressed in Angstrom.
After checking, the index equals -1.5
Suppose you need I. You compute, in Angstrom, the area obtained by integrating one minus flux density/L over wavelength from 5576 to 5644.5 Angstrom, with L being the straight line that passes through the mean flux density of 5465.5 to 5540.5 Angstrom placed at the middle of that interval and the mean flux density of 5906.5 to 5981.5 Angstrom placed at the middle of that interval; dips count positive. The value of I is 1.1 Angstrom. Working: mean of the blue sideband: 17.7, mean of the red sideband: 19.9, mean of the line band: 18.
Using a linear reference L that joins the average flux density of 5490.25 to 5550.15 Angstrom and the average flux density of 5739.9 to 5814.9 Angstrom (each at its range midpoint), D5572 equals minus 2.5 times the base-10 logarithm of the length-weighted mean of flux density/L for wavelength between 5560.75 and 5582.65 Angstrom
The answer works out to 0.04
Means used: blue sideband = 18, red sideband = 19.7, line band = 17.6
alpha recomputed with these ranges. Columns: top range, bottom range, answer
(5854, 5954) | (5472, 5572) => 1.01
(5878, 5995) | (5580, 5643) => 1.03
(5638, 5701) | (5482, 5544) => 1.05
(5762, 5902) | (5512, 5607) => 1.05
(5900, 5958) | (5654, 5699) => 1.04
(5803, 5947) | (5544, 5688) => 1.04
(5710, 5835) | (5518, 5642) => 1.09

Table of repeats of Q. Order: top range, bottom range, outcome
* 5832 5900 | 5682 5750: 0.98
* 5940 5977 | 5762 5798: 1.11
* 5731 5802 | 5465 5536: 1.22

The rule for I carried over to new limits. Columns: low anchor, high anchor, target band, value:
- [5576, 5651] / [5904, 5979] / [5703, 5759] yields -2.0 Angstrom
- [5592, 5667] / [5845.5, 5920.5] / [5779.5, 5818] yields -3.8 Angstrom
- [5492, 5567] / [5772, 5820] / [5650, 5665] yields 0.6 Angstrom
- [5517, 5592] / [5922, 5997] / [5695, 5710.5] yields -0.2 Angstrom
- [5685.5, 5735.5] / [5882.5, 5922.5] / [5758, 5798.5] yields -3.3 Angstrom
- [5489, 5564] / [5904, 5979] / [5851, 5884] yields 0.4 Angstrom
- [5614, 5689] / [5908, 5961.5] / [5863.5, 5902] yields 6.9 Angstrom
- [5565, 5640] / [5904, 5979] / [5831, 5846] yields -1.1 Angstrom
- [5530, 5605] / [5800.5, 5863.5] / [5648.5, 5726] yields 0.3 Angstrom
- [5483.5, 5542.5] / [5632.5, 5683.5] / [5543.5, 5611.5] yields 1.8 Angstrom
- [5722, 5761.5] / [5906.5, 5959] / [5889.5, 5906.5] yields 6.6 Angstrom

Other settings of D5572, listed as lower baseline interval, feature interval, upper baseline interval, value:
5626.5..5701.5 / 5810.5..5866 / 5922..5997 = -0.03 mag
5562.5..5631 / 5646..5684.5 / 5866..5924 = -0.07 mag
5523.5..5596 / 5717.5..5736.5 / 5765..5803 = -0.03 mag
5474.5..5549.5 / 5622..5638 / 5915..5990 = -0.02 mag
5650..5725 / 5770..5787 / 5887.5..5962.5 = -0.04 mag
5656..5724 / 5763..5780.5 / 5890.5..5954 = -0.08 mag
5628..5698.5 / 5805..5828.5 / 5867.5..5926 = -0.15 mag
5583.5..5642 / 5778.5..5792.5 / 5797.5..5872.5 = 0.04 mag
